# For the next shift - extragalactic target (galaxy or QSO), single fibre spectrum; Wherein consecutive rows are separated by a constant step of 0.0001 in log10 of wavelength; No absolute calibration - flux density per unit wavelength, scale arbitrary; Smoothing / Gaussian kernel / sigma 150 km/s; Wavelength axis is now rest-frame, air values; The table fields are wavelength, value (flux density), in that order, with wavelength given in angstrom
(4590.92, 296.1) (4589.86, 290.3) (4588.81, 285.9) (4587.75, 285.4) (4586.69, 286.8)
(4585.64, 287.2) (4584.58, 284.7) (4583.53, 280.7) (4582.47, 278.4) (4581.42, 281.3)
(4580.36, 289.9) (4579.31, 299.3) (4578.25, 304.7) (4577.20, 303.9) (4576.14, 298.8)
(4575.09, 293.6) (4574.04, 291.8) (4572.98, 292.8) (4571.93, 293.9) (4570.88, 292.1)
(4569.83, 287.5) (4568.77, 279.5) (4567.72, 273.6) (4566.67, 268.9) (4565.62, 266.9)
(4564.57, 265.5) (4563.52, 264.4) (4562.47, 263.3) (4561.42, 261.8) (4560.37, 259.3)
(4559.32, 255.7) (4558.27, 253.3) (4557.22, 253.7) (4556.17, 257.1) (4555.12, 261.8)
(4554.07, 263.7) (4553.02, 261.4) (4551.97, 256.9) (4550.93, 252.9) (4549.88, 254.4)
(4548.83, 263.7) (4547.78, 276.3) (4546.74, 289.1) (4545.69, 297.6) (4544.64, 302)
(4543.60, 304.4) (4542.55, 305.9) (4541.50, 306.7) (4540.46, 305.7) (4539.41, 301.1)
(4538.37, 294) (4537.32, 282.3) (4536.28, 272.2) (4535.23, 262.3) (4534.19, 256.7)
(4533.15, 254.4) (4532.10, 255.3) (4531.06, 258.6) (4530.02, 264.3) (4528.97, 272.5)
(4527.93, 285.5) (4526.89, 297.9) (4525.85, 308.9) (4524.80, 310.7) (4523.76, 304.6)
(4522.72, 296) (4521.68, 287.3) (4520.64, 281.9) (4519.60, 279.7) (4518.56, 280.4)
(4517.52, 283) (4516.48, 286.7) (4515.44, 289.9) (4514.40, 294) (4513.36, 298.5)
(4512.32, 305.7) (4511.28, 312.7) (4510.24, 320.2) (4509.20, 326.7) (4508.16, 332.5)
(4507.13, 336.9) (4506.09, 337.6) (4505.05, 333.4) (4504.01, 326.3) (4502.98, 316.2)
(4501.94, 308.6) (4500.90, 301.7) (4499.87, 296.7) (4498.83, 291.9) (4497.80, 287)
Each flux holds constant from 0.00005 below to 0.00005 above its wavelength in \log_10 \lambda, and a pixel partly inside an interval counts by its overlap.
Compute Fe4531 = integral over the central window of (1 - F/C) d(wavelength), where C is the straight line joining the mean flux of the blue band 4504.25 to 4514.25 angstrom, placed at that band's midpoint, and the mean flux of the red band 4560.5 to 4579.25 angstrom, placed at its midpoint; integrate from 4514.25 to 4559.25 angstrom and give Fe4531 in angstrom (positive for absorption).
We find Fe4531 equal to 3.6 angstrom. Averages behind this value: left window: 321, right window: 282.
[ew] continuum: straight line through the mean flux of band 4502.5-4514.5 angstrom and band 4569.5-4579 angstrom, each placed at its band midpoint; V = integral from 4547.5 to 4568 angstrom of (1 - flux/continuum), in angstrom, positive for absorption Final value 2.76 angstrom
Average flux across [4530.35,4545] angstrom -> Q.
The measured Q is 283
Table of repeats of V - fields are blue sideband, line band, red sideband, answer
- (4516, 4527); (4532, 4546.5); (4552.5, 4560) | -0.65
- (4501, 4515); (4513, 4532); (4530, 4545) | 0.86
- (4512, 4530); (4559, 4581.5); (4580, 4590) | 0.37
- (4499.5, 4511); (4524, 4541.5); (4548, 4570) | 0.61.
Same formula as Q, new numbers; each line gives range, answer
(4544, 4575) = 272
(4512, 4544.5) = 287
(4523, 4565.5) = 275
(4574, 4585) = 292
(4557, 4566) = 261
